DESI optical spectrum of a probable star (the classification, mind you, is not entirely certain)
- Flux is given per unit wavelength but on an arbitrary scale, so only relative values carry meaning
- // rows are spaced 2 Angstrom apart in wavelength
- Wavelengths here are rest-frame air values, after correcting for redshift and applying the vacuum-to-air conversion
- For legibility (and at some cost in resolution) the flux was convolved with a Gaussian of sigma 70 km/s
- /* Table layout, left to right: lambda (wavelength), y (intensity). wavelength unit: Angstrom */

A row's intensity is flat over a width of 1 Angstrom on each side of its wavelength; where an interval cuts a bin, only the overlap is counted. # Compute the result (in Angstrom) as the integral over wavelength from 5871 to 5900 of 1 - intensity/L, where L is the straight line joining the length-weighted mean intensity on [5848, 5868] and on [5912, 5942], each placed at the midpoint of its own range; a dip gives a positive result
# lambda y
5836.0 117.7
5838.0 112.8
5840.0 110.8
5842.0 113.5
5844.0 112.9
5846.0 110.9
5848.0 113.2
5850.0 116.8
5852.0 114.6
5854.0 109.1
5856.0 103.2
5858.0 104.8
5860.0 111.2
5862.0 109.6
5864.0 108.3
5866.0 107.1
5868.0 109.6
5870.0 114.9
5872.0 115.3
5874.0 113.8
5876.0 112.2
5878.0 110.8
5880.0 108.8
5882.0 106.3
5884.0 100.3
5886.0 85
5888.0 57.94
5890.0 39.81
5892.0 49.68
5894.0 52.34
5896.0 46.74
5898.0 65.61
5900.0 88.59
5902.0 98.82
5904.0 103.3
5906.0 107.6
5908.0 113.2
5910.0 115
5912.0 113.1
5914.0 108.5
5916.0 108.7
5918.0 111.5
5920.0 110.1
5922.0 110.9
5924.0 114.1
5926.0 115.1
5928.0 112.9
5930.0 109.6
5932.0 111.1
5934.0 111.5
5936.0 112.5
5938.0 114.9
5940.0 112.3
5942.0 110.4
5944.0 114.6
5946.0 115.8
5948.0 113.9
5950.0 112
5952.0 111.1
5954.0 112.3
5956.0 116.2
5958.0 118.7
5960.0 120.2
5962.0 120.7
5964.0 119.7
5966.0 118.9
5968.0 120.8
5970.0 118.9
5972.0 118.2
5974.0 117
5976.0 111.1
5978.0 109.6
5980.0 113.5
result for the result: 7.1 Angstrom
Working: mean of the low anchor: 110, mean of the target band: 83.4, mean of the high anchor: 112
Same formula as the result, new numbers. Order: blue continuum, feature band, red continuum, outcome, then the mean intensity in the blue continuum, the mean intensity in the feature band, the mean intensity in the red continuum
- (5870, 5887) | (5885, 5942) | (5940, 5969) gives 7.6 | 107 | 96.7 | 116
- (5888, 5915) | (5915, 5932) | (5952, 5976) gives -2.8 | 83.8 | 112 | 118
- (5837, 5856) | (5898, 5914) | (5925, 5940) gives 1.3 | 112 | 103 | 112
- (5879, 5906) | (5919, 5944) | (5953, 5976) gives -3.1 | 78.3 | 112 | 118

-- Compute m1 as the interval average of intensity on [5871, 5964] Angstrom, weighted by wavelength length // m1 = 103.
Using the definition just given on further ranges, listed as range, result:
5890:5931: 96.4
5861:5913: 94.4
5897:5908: 94.6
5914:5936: 111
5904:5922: 111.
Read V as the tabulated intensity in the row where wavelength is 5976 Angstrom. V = 111.1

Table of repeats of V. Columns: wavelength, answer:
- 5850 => 116.8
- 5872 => 115.3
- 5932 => 111.1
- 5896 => 46.74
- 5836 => 117.7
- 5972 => 118.2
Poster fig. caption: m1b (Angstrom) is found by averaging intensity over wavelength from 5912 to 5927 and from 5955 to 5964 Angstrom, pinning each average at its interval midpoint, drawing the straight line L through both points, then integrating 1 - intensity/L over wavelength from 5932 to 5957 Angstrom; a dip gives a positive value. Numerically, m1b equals 0.7 Angstrom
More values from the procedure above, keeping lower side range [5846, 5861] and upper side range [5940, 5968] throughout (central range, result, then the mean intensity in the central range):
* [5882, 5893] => 4.1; 70.2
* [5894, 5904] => 3.3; 75.5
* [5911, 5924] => 0.4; 111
